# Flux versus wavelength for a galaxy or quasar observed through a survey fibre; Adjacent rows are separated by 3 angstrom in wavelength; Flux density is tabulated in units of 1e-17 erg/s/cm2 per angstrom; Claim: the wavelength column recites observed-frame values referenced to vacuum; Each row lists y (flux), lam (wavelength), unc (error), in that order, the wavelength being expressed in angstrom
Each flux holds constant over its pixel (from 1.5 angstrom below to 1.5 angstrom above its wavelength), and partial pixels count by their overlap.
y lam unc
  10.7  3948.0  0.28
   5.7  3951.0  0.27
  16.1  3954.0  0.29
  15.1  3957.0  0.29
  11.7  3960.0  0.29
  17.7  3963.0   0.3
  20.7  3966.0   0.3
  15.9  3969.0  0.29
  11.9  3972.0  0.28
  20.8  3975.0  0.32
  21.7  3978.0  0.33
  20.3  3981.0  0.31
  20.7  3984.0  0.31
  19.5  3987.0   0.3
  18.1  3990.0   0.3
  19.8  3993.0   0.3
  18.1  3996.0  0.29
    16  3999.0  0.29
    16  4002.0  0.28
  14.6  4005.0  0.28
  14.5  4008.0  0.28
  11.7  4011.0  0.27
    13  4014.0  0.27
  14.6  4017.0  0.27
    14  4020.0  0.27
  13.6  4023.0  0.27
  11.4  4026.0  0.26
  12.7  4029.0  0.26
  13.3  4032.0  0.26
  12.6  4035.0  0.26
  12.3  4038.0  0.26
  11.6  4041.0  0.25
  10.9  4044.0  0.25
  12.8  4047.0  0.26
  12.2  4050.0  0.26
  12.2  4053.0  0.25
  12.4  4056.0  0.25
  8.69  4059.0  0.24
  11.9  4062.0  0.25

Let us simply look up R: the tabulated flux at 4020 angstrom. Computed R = 14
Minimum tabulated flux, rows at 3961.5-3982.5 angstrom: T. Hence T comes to 11.9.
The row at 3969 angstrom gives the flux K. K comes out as 15.9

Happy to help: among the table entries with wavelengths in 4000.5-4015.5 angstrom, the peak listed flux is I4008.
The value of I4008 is 16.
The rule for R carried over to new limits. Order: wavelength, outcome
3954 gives 16.1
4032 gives 13.3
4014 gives 13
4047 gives 12.8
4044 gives 10.9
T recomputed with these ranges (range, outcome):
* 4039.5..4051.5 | 10.9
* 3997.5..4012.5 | 11.7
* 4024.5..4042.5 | 11.4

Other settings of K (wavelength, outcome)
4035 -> 12.6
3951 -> 5.7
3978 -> 21.7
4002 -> 16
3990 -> 18.1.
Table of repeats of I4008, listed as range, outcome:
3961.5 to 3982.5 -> 21.7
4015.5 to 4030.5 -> 14.6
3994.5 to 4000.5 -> 18.1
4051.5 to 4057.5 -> 12.4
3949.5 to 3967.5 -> 20.7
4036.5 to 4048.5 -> 12.8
